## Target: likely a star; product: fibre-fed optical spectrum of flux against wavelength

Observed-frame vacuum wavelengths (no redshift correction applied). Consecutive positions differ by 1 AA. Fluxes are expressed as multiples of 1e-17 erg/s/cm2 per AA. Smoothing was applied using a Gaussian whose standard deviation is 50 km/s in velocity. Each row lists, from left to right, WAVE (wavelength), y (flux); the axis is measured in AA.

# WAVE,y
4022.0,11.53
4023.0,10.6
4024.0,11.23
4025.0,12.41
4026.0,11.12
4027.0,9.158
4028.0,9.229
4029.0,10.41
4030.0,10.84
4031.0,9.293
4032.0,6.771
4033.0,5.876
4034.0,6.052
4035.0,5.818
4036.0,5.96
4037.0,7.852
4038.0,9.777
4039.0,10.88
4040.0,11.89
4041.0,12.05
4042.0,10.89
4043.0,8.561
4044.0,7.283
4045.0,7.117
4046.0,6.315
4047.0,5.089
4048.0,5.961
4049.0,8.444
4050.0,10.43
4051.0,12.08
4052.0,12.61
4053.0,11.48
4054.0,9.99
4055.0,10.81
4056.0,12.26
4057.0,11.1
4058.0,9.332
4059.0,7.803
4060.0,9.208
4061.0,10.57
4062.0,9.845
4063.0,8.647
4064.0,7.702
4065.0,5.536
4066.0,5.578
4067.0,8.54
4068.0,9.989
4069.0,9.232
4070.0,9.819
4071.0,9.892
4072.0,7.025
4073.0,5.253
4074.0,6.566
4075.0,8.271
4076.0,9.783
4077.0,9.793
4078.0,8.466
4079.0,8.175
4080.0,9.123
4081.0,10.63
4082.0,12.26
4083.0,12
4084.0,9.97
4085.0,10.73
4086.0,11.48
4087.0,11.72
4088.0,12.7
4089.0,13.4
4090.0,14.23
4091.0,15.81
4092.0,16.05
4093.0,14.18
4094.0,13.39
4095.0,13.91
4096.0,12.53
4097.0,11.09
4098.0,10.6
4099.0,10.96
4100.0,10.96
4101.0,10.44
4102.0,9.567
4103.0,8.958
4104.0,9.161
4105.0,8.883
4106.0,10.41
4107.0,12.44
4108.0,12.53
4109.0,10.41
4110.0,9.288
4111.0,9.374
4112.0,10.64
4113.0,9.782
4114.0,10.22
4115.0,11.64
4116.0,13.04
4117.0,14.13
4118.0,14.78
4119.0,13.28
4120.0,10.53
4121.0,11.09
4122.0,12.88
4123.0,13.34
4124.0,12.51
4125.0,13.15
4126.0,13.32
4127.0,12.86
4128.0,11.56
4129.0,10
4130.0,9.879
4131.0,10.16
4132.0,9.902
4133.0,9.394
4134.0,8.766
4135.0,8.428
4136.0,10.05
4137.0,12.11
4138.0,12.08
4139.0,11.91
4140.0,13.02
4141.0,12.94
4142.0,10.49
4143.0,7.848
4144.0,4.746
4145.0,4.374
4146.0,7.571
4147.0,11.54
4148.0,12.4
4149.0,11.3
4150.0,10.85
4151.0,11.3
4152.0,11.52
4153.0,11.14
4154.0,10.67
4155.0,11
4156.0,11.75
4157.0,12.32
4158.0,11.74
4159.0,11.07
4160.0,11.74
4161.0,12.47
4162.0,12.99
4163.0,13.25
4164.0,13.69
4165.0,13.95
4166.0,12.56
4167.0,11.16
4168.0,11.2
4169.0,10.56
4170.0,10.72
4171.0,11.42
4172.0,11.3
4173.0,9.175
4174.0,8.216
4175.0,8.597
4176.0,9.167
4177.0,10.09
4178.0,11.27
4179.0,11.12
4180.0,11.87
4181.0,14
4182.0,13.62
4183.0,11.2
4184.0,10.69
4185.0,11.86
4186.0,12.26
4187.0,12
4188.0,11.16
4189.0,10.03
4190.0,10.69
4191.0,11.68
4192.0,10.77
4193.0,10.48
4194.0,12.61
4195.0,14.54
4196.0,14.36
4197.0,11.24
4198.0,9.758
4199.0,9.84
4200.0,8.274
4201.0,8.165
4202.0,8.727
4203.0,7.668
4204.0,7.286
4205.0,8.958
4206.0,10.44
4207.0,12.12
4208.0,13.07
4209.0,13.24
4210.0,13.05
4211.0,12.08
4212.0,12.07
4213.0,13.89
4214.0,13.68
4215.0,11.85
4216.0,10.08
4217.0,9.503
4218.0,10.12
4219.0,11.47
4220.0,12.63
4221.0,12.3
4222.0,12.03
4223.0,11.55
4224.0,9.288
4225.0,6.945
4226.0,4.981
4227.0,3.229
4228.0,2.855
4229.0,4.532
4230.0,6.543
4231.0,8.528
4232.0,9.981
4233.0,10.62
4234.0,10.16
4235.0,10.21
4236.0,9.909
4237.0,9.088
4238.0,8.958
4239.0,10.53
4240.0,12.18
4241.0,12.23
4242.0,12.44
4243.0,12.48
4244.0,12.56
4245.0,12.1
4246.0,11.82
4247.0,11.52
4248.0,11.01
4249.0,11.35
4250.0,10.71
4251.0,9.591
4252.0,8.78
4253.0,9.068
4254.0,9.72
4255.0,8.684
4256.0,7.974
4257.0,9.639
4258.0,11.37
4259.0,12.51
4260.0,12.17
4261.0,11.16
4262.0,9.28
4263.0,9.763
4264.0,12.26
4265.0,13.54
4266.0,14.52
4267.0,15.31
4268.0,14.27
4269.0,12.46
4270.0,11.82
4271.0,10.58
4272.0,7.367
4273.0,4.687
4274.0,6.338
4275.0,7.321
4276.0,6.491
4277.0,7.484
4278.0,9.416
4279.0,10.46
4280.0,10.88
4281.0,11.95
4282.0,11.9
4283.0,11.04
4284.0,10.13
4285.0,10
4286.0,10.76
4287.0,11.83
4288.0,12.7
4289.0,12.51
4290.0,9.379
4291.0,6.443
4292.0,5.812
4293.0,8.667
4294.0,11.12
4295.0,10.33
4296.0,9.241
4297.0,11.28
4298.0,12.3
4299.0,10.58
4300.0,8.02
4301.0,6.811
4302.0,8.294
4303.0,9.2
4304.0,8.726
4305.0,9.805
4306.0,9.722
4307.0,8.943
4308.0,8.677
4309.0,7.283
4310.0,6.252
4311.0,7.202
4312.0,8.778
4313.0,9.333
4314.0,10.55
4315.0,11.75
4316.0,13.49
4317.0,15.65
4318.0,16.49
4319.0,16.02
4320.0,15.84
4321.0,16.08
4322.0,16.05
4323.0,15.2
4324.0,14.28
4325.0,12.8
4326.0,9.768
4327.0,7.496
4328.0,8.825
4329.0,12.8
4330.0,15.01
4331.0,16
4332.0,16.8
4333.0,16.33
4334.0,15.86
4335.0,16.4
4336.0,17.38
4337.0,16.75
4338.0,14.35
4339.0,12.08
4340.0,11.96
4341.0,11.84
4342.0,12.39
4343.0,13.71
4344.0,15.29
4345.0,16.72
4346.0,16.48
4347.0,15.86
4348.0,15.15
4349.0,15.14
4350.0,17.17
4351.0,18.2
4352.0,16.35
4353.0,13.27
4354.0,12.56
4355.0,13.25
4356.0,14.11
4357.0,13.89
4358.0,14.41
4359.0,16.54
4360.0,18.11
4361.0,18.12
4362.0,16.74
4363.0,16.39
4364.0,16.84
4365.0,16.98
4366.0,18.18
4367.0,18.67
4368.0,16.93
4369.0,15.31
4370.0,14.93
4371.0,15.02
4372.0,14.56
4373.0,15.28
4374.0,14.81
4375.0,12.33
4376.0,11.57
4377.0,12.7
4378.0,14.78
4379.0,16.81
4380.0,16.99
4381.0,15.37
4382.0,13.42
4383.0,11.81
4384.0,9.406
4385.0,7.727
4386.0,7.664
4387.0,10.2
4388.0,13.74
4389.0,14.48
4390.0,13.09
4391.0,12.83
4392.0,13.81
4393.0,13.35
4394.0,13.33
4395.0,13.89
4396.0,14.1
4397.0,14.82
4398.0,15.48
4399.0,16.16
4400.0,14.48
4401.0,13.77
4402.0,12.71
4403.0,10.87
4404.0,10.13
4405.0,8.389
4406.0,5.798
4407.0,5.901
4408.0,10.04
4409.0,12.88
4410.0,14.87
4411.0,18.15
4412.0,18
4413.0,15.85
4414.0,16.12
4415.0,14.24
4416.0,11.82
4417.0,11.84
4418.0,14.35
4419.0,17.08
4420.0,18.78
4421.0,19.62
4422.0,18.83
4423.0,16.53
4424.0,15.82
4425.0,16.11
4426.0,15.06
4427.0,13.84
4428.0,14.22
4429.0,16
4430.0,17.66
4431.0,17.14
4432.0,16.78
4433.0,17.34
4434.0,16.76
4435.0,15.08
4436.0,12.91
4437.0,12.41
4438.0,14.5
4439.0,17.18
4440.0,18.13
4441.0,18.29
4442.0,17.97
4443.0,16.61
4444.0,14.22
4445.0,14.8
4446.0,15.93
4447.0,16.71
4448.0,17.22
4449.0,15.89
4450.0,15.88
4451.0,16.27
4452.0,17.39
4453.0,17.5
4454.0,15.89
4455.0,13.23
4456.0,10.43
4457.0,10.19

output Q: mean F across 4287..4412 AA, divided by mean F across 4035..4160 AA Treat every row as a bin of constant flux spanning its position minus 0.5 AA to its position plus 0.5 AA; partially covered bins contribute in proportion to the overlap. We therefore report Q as 1.3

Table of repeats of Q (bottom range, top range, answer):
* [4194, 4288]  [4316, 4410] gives 1.36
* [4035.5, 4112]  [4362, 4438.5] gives 1.42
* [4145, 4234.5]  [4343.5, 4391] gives 1.37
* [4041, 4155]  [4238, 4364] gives 1.15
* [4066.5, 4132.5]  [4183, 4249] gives 0.95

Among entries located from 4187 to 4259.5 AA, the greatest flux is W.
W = 14.54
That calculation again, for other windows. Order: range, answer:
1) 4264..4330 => 16.49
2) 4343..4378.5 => 18.67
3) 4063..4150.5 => 16.05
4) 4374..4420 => 18.78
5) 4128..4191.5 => 14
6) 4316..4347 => 17.38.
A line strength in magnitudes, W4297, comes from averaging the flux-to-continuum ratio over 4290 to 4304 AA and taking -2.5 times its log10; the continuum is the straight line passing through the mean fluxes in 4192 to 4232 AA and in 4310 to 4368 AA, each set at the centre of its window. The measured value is 0.394 mag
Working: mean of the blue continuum 10.1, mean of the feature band 9.08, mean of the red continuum 14.5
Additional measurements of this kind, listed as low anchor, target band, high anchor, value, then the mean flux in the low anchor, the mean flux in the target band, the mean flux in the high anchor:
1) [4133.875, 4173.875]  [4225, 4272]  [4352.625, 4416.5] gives 0.19 mag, 11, 10.3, 13.9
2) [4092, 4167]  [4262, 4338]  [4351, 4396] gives 0.19 mag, 11.3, 11.3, 14.4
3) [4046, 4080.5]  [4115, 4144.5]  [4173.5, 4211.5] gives -0.14 mag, 8.91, 11.3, 11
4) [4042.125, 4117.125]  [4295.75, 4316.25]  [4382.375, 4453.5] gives 0.37 mag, 10.2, 9.3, 14.5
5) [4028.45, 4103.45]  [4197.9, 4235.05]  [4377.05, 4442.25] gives 0.20 mag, 9.81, 9.78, 14.2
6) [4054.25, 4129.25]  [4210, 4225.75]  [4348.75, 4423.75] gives 0.09 mag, 10.8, 11.3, 14.3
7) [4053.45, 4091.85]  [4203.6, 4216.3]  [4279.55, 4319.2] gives -0.17 mag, 9.88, 11.7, 10.2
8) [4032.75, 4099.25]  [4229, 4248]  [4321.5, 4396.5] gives 0.19 mag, 9.84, 10.5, 14.4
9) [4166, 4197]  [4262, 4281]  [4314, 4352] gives 0.27 mag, 11.3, 10.3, 14.5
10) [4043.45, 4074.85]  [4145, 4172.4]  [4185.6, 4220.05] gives -0.11 mag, 8.75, 11.5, 11.1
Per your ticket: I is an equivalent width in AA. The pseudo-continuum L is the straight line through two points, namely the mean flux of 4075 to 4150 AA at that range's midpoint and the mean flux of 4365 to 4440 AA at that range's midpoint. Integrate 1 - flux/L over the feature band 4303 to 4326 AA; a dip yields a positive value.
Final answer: 2.9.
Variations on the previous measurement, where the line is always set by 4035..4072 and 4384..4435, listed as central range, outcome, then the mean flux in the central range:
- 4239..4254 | 0.72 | 11.2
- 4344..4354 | -2.01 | 15.8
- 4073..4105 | -4.86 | 11.1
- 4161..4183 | -1.45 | 11.4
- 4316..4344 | -2.86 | 14.2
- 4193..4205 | 0.99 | 10.2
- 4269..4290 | 4.11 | 9.84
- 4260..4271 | -0.28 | 12.3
